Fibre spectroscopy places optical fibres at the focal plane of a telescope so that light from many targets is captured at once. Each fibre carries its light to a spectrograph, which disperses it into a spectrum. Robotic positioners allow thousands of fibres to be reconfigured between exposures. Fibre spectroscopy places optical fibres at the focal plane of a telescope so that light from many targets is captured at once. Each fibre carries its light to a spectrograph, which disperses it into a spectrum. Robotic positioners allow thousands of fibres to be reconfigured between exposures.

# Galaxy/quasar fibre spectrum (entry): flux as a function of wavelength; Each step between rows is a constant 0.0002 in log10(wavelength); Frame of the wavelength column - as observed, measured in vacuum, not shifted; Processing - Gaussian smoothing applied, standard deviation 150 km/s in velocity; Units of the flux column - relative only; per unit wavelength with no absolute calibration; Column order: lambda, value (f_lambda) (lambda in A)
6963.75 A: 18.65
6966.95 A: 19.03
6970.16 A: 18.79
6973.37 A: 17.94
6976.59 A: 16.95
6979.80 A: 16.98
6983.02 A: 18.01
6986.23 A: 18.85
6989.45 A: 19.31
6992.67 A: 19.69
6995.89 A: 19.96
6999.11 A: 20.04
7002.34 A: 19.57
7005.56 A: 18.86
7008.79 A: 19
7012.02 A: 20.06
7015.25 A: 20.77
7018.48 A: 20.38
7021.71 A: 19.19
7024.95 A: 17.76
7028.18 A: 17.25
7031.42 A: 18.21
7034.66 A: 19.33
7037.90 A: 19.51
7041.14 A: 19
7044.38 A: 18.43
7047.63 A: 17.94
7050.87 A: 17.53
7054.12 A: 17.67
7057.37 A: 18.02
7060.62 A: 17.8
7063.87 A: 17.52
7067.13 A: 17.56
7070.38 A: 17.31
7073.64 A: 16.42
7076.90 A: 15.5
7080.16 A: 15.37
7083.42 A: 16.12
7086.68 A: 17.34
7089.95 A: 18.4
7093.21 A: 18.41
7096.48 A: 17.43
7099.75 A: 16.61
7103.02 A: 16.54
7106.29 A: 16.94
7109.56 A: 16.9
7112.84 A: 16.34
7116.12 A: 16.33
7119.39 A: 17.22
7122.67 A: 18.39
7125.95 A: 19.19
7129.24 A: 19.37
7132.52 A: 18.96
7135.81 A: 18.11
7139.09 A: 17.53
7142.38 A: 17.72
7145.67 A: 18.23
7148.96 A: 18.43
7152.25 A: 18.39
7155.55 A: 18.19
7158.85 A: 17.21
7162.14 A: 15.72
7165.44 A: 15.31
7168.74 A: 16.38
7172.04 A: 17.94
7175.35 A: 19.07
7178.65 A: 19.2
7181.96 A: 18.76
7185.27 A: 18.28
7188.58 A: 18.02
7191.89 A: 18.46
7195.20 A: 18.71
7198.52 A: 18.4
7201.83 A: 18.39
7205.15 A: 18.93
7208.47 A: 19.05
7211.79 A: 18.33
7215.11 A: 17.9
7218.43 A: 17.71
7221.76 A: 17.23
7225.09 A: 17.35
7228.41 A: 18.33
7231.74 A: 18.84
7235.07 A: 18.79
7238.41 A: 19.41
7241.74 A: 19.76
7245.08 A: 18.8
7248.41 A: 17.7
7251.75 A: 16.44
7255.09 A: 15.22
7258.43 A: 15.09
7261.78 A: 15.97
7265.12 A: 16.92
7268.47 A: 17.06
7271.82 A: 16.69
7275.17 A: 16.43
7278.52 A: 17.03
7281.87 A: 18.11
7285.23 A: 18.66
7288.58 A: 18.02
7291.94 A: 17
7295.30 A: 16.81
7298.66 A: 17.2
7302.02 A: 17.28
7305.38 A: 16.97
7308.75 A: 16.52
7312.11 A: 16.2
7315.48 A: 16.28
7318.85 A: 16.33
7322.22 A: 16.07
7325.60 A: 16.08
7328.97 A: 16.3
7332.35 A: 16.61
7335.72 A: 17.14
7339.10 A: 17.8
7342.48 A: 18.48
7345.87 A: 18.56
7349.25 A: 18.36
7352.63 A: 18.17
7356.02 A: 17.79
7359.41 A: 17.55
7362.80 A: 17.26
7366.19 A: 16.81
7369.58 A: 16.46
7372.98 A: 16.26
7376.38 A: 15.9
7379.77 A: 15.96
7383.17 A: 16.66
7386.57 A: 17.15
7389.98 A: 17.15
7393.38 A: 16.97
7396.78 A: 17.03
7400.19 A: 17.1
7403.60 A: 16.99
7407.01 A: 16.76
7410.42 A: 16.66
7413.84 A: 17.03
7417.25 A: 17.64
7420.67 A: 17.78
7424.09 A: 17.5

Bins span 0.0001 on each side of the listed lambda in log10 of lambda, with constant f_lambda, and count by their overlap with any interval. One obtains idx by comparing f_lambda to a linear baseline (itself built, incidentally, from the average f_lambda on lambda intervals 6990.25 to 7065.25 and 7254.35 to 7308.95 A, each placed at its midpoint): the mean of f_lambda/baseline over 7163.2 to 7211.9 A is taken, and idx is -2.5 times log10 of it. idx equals -0.03 mag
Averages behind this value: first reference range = 18.9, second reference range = 16.9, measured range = 18.2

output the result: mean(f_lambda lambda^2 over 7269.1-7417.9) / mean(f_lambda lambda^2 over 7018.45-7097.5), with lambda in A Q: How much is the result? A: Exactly 1.0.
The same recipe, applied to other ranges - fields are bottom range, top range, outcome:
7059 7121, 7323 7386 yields 1.09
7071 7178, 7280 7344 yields 1.03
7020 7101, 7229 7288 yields 1.05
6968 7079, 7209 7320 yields 1.01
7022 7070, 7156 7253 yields 1.04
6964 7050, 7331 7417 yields 1.01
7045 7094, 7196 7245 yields 1.12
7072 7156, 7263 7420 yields 1.04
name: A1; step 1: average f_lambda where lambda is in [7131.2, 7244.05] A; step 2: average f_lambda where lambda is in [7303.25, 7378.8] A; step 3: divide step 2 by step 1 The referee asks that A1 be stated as 0.9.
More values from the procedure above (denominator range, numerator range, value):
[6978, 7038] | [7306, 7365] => 0.90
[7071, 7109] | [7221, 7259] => 1.06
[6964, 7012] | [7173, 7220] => 0.98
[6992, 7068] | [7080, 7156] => 0.94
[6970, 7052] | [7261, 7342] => 0.90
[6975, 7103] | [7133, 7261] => 0.99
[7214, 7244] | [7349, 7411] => 0.92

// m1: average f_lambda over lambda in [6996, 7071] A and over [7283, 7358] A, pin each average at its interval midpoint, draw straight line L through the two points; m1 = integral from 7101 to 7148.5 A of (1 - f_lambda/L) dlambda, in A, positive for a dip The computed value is 1.3 A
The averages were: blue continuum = 18.7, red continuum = 17.2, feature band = 17.7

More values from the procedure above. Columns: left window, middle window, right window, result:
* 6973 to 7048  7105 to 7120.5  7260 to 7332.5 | 1.2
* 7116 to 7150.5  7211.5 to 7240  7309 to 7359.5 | -0.8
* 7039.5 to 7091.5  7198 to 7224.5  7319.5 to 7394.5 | -1.5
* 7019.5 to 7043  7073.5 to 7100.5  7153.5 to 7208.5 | 2.2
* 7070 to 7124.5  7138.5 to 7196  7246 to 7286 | -3.4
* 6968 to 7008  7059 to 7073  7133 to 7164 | 0.6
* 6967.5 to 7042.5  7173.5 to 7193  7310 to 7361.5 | -0.7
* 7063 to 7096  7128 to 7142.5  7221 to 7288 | -1.0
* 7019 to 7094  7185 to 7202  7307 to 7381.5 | -1.0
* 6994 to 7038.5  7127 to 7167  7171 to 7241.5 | 2.0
